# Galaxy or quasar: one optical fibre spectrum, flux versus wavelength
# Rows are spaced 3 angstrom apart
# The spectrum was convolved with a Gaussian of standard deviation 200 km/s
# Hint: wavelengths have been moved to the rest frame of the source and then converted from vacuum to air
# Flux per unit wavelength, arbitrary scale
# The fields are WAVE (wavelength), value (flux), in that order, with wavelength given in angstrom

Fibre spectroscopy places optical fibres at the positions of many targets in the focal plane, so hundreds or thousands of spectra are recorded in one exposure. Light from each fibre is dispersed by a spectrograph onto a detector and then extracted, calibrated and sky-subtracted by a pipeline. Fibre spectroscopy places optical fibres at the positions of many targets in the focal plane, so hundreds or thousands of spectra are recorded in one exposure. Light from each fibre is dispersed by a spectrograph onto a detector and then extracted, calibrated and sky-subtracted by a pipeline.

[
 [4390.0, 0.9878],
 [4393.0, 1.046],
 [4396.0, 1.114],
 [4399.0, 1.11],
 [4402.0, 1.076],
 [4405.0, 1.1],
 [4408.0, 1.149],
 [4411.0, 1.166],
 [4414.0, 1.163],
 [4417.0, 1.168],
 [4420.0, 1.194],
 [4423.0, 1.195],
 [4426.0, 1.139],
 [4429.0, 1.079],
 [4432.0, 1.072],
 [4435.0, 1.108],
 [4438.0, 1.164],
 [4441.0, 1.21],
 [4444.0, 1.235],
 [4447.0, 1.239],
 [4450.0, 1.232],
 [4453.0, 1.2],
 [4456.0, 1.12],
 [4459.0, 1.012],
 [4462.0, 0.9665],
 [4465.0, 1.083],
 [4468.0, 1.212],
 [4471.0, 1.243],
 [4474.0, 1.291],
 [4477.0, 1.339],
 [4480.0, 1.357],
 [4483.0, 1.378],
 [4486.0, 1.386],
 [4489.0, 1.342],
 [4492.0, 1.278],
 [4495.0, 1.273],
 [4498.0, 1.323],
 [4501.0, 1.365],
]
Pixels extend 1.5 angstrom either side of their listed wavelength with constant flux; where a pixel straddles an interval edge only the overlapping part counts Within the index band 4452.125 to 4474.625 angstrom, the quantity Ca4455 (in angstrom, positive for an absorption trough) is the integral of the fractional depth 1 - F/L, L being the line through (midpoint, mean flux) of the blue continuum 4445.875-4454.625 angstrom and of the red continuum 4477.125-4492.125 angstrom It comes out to 2.5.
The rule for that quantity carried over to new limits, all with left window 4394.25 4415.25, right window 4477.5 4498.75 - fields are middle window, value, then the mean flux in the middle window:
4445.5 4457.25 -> 0.40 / 1.2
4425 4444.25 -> 0.99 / 1.14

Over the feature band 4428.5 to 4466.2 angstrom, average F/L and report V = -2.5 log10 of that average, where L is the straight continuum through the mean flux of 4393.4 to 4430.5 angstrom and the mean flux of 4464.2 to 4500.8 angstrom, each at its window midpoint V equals 0.08 mag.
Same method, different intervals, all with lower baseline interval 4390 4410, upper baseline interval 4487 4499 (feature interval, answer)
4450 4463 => 0.12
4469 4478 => -0.02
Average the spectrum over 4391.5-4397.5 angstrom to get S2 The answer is 1.08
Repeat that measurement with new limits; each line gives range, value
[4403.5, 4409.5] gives 1.12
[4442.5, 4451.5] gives 1.24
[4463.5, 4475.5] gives 1.21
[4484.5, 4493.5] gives 1.34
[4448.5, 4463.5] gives 1.11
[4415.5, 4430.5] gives 1.16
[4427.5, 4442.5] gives 1.13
